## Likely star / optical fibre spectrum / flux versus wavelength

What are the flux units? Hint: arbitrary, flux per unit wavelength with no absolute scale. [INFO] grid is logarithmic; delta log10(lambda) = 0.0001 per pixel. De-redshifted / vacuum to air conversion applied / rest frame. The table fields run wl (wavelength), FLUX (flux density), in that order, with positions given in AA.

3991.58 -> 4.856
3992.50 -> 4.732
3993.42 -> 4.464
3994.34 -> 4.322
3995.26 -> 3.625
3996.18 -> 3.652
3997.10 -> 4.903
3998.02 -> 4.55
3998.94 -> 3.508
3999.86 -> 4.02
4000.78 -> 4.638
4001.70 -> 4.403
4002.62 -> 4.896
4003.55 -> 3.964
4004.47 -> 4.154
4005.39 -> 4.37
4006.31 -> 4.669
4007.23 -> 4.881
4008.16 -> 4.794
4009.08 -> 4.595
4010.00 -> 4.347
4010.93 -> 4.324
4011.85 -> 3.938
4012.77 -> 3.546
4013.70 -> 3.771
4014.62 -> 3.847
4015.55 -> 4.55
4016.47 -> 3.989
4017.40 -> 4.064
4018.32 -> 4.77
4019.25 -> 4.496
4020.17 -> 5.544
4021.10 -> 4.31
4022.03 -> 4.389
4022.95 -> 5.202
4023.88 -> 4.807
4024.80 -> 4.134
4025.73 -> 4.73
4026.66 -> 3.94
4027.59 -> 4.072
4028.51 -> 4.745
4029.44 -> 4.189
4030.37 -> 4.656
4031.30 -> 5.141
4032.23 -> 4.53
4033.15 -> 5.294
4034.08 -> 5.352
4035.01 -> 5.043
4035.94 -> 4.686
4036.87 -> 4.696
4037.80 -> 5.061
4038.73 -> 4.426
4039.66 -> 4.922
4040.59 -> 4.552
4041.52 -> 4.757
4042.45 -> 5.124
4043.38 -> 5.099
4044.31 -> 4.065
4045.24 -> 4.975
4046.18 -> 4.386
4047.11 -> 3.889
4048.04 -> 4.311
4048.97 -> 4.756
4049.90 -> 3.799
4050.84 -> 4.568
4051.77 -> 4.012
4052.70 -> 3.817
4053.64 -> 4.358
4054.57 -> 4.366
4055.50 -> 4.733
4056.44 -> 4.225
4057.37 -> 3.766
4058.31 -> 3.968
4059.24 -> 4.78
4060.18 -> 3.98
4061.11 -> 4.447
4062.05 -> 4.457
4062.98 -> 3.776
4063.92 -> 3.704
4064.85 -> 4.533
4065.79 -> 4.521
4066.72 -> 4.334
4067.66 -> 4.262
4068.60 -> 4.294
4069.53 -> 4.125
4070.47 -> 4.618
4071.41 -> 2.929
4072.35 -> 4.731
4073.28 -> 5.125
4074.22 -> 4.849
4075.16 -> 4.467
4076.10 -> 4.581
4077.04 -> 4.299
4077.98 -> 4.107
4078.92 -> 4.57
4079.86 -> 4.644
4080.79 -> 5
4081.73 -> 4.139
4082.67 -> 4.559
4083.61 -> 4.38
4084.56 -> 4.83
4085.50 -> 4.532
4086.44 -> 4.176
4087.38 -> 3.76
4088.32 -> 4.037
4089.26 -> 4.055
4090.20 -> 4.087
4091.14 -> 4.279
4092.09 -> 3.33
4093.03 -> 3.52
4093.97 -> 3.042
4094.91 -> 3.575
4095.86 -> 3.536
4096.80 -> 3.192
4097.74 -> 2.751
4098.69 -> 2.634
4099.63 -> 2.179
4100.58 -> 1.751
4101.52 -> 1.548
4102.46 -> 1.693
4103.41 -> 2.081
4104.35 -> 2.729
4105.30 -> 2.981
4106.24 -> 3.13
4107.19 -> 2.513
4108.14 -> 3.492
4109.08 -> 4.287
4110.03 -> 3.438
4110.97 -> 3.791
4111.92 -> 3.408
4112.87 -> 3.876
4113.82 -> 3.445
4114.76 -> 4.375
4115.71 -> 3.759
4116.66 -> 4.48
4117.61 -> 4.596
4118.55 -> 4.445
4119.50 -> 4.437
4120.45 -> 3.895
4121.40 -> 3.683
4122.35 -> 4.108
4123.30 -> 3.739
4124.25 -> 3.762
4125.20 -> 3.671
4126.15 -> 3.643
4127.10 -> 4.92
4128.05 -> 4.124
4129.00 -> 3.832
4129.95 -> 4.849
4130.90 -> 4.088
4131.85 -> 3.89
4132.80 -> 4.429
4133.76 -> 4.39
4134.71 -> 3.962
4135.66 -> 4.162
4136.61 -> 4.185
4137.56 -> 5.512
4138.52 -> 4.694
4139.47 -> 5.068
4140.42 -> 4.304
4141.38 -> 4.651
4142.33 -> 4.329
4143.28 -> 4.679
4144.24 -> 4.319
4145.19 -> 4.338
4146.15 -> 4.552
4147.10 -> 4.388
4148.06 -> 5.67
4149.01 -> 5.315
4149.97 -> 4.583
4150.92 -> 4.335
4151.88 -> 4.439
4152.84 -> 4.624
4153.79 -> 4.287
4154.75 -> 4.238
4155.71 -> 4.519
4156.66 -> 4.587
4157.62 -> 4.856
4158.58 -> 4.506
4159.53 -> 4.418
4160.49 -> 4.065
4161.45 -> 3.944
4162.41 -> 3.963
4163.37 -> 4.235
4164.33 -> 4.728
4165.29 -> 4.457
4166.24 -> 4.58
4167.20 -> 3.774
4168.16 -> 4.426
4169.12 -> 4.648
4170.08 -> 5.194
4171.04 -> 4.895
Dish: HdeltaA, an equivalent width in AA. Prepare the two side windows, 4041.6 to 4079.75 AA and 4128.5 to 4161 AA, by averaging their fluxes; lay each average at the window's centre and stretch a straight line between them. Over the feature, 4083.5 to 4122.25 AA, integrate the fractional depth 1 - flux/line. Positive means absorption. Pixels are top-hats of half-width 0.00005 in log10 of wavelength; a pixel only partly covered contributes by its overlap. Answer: 8.08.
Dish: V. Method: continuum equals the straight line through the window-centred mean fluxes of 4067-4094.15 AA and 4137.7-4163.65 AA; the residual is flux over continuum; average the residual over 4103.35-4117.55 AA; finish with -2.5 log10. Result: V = 0.24 mag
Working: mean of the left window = 4.27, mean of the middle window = 3.53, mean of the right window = 4.53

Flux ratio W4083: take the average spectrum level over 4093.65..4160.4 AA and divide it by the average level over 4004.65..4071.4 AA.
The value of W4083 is 0.89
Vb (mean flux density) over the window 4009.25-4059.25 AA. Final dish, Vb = 4.48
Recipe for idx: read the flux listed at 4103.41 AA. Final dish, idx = 2.081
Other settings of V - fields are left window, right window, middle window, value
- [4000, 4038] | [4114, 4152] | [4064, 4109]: 0.18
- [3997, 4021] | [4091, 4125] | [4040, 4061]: -0.11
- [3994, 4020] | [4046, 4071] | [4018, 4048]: -0.10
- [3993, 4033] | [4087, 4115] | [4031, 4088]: -0.19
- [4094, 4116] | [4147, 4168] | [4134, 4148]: -0.13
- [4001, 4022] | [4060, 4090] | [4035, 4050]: -0.07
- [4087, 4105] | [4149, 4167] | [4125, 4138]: -0.12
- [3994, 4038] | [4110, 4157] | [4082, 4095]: 0.09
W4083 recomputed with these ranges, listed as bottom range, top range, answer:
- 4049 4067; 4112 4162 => 1.03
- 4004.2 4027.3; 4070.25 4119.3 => 0.85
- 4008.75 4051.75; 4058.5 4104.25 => 0.86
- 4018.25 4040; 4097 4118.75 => 0.67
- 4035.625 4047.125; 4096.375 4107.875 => 0.52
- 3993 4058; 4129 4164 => 1.01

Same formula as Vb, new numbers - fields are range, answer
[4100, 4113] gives 2.88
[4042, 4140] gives 4.01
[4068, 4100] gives 4.03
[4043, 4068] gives 4.29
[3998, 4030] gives 4.37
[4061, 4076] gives 4.33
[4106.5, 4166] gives 4.26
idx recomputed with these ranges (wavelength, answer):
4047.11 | 3.889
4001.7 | 4.403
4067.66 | 4.262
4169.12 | 4.648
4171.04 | 4.895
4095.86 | 3.536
